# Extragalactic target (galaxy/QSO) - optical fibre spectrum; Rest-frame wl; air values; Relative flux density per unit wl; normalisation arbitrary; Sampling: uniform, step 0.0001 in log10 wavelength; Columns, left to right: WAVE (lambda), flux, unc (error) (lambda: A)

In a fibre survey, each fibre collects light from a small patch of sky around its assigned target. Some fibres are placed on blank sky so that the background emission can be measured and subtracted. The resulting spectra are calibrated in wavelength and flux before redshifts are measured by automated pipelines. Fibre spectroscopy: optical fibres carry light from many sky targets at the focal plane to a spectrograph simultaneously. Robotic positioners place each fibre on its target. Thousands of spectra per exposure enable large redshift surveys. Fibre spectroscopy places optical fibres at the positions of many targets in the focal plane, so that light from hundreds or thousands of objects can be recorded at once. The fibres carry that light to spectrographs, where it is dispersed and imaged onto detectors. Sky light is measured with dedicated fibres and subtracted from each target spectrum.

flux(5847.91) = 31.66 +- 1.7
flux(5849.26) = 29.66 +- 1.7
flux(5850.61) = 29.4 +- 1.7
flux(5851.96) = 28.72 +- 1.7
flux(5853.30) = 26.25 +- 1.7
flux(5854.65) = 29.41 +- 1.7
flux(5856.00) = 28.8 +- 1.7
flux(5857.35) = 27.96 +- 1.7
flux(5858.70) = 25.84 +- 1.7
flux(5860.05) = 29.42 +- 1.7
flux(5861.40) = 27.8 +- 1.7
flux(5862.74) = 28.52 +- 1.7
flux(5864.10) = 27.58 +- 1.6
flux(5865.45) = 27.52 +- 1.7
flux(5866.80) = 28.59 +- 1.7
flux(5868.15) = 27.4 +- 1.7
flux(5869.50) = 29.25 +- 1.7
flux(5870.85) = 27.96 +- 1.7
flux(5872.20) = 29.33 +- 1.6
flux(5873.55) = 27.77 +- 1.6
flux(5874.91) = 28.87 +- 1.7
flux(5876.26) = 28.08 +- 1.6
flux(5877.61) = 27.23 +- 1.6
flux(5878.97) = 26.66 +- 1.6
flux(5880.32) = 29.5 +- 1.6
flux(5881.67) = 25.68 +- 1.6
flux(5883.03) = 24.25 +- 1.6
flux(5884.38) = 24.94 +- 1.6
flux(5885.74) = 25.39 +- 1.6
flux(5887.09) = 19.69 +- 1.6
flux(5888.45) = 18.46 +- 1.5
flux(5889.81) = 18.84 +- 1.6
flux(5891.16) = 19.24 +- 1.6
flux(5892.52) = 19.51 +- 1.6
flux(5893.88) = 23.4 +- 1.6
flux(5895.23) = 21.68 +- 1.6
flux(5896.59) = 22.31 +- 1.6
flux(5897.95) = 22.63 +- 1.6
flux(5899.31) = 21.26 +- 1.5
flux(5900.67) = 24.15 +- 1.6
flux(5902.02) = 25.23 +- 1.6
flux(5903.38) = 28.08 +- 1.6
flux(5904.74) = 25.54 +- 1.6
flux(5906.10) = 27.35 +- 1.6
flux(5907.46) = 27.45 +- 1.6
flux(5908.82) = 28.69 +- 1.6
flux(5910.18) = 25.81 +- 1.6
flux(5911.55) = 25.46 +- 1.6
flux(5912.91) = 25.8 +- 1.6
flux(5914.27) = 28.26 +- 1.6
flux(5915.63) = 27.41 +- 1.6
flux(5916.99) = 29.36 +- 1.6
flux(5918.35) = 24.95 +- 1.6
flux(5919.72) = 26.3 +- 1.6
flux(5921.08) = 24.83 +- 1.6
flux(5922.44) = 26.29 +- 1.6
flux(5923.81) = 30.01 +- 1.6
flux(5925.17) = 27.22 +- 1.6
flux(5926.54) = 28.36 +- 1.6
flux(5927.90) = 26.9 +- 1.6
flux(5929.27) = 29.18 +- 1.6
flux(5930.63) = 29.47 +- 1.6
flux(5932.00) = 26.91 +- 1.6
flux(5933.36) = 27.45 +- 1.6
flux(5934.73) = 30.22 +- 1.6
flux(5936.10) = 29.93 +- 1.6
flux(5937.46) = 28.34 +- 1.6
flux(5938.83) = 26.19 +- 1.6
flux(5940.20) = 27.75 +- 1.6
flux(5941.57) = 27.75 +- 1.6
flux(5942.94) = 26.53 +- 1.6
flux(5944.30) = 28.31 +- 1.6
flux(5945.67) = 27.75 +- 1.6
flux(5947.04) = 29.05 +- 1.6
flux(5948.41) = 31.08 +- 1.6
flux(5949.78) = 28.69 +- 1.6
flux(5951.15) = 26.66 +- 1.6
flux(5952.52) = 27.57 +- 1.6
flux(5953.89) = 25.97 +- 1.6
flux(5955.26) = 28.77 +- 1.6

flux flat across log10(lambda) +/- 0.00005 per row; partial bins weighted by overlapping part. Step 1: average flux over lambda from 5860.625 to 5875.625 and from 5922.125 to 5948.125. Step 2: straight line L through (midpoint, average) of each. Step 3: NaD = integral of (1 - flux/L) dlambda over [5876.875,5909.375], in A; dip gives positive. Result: 4.8 A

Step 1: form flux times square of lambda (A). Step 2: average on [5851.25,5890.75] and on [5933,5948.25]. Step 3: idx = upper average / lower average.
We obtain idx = 1.08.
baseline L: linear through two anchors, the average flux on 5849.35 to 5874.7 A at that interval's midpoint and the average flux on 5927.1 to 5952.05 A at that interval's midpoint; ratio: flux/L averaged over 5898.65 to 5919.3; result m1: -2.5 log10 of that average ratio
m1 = 0.08 mag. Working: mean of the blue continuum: 28.2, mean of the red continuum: 28.2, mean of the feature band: 26.3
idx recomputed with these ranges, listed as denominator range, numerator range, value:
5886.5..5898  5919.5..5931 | 1.36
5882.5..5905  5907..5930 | 1.22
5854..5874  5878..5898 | 0.82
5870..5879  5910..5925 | 0.97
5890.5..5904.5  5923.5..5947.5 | 1.25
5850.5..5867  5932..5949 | 1.04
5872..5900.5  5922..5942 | 1.19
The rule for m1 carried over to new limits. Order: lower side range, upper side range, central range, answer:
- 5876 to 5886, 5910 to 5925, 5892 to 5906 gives 0.13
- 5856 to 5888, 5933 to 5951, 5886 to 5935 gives 0.10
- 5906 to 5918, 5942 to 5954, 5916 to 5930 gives 0.01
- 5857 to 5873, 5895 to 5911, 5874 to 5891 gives 0.09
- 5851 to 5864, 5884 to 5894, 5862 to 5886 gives -0.14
